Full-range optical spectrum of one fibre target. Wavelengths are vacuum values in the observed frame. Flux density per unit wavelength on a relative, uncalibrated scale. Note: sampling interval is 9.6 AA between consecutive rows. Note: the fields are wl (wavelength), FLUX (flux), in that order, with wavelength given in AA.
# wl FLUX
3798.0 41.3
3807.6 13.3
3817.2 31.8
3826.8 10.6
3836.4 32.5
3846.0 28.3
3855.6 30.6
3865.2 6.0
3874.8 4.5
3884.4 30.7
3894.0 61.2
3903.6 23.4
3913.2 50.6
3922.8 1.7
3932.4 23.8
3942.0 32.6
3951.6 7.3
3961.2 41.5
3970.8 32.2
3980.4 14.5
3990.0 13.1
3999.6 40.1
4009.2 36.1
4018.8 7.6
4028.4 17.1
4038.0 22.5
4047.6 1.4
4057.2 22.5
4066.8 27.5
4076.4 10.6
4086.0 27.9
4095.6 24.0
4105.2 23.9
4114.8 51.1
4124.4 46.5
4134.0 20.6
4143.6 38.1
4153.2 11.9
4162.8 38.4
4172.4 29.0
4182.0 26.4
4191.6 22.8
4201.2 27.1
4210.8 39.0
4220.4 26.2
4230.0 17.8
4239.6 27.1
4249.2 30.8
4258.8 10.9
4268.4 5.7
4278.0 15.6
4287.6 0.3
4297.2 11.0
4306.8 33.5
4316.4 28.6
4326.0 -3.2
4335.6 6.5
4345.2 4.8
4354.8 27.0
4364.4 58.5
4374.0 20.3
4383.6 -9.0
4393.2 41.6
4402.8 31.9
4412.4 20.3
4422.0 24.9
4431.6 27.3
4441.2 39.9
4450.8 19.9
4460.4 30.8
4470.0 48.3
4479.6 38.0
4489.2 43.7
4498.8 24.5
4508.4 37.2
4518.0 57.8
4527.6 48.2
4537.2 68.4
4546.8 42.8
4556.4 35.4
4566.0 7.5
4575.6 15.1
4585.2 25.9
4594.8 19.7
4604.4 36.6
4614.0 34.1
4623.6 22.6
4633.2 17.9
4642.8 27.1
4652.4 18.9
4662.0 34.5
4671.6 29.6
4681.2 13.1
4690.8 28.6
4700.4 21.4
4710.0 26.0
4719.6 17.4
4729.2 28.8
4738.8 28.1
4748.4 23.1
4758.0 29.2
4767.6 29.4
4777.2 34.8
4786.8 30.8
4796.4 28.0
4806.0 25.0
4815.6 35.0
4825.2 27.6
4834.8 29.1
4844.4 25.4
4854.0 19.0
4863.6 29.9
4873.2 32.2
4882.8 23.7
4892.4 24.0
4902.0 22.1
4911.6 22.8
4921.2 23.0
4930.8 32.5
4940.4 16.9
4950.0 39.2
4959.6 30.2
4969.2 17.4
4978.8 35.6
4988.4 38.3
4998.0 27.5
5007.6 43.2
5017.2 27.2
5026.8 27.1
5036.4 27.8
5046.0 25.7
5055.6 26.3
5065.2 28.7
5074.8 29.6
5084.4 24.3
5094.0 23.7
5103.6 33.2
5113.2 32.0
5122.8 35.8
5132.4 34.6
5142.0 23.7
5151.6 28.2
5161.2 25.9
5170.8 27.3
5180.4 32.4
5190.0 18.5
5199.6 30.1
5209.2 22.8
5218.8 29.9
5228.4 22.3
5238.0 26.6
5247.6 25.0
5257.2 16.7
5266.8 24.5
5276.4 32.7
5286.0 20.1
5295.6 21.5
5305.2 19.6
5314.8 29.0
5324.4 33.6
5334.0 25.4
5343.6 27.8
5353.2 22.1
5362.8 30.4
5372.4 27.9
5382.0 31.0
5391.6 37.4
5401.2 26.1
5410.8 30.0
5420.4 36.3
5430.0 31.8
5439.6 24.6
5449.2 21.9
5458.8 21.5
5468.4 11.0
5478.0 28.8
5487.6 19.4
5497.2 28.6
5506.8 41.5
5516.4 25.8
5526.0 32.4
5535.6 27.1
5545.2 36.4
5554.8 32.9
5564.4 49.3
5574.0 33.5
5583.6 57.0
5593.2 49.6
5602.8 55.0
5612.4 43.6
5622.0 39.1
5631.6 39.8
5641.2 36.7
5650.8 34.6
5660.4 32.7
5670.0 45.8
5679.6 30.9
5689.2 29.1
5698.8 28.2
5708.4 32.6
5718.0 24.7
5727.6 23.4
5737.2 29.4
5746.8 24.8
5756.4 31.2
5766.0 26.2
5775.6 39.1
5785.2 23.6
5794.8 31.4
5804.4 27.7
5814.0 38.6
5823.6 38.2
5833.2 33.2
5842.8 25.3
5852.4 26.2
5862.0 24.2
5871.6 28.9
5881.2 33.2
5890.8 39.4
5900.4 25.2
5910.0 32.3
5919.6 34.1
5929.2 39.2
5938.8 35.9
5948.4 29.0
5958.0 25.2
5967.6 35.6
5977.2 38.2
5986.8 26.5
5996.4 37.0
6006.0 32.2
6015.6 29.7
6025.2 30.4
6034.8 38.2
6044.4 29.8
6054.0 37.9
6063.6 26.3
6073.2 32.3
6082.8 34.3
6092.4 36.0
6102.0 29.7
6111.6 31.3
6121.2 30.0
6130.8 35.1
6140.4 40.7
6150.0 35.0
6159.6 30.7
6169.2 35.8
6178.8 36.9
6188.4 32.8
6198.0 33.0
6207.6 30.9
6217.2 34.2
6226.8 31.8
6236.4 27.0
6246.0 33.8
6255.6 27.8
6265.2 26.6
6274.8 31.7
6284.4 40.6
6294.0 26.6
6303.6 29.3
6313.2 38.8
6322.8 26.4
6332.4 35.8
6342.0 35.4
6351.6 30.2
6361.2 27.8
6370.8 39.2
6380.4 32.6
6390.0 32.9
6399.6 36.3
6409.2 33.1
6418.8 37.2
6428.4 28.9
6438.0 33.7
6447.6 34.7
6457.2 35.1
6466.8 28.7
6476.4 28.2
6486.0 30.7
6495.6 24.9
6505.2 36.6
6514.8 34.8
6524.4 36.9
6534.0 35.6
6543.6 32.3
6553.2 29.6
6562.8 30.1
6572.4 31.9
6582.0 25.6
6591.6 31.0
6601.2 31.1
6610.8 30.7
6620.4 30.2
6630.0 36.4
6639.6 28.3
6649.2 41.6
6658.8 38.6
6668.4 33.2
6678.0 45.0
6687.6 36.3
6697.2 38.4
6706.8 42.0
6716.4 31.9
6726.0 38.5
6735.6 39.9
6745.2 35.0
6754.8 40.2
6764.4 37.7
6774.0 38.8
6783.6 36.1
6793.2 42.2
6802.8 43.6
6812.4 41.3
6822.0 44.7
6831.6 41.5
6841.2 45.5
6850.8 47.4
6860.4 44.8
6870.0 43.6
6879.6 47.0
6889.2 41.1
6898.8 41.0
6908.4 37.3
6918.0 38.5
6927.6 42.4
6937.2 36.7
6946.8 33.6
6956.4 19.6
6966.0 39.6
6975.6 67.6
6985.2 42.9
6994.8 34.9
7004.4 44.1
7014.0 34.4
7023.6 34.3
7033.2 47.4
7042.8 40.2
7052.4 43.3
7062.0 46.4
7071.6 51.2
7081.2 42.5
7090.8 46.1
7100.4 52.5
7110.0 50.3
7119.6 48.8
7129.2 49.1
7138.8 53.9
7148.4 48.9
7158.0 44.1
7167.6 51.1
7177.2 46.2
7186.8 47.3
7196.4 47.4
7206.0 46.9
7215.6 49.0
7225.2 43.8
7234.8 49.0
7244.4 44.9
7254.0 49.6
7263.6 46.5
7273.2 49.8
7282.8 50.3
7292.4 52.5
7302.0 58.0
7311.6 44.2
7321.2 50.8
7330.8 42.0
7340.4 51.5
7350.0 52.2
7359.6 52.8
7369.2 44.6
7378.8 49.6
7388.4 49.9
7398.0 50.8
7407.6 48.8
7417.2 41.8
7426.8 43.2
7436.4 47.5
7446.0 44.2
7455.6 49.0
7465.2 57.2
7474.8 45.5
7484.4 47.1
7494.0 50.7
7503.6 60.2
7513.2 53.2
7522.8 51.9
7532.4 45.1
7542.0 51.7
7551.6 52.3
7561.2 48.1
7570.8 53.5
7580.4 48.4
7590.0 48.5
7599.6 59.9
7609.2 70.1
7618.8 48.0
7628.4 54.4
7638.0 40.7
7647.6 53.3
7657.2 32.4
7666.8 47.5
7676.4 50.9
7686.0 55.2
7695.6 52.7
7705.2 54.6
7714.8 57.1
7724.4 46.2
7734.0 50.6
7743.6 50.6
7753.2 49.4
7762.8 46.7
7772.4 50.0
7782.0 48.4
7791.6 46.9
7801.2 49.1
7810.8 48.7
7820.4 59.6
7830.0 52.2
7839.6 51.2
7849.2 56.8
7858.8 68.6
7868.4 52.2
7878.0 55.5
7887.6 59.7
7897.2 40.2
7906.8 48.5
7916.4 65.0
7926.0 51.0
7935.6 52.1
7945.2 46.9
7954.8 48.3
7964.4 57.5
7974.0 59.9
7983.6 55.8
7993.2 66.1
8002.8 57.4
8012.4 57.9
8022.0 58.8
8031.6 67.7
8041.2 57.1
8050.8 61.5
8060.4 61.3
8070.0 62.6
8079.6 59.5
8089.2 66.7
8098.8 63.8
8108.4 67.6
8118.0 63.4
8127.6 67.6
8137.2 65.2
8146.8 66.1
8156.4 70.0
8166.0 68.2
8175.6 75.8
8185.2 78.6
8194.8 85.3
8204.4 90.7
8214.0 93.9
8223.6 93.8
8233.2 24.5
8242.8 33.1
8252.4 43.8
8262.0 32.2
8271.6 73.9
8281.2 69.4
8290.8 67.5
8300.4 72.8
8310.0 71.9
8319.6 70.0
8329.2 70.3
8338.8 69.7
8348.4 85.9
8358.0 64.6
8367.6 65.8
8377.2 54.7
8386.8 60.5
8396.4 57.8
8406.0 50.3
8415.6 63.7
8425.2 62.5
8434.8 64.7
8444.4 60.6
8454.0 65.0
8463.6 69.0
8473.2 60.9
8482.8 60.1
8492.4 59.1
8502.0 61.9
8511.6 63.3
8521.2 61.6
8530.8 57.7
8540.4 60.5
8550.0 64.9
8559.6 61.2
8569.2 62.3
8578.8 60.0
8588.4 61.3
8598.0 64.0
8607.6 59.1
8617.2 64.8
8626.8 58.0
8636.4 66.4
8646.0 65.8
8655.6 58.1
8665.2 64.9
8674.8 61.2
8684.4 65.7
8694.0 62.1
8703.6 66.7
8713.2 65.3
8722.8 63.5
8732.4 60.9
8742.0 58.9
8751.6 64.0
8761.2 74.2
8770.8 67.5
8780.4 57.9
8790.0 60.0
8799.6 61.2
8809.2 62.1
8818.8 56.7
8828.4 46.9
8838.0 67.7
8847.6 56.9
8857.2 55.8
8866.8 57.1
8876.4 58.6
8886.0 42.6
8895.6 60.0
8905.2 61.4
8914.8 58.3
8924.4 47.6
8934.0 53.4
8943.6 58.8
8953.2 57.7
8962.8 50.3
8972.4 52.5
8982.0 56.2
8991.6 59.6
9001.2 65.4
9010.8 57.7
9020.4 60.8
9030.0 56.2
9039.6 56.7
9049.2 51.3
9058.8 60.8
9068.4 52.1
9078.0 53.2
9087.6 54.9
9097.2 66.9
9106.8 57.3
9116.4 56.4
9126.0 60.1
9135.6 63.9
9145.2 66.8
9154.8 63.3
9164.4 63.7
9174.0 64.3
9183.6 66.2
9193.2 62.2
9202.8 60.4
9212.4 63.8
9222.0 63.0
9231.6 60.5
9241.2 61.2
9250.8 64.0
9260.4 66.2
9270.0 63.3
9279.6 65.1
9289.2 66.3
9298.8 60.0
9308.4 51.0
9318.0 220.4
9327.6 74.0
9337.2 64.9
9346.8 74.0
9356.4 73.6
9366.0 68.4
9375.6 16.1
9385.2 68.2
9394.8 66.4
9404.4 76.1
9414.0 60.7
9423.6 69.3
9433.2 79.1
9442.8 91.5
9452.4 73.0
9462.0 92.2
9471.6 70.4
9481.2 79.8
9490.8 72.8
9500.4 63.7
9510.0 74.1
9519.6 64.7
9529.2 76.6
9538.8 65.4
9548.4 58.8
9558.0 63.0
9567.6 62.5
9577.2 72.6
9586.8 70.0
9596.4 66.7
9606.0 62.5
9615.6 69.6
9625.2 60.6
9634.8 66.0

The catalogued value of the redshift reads 0.64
